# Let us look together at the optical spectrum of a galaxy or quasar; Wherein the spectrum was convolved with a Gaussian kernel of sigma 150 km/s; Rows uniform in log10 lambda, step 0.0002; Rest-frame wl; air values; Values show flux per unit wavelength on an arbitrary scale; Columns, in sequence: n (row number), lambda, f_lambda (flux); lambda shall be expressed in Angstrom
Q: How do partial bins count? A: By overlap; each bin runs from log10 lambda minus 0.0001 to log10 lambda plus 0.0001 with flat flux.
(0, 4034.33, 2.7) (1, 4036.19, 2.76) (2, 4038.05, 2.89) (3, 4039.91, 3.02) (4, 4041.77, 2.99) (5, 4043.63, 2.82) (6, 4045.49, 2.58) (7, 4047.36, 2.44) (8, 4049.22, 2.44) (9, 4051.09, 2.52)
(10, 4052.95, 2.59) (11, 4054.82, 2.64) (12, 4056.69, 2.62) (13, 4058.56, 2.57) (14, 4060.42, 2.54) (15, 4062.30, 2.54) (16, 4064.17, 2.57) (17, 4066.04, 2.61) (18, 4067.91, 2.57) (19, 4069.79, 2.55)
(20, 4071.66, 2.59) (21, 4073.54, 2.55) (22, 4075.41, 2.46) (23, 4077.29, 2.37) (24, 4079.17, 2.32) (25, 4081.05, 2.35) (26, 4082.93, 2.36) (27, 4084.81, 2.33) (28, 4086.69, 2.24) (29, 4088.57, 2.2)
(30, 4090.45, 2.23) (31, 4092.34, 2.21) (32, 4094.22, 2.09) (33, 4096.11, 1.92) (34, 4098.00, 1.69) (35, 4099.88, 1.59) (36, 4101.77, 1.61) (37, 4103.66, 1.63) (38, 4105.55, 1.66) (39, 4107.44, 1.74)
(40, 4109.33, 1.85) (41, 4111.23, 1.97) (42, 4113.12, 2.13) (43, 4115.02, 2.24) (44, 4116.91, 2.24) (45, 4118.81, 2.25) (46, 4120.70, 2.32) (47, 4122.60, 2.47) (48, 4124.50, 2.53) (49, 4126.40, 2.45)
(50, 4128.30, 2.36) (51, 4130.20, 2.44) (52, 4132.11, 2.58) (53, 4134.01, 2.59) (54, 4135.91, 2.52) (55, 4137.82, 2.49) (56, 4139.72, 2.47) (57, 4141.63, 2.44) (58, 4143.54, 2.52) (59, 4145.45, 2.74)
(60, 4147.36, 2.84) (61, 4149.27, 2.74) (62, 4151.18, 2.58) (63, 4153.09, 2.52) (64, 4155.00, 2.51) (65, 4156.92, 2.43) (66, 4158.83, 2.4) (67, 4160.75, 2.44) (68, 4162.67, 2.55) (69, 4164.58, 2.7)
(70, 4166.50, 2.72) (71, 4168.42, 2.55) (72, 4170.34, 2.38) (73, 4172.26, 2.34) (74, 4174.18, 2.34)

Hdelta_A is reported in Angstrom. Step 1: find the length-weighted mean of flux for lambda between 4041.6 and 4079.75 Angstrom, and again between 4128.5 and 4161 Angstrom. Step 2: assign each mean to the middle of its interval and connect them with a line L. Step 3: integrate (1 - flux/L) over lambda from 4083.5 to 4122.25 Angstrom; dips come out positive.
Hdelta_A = 8.1 Angstrom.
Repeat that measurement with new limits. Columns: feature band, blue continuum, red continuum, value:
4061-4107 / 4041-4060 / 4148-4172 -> 6.74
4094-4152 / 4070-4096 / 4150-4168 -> 4.61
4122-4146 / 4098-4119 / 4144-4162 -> -2.43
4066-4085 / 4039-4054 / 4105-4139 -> 0.49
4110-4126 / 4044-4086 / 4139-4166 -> 1.73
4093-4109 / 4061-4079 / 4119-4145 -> 4.78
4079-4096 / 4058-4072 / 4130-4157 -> 2.17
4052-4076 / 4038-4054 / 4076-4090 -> -0.65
